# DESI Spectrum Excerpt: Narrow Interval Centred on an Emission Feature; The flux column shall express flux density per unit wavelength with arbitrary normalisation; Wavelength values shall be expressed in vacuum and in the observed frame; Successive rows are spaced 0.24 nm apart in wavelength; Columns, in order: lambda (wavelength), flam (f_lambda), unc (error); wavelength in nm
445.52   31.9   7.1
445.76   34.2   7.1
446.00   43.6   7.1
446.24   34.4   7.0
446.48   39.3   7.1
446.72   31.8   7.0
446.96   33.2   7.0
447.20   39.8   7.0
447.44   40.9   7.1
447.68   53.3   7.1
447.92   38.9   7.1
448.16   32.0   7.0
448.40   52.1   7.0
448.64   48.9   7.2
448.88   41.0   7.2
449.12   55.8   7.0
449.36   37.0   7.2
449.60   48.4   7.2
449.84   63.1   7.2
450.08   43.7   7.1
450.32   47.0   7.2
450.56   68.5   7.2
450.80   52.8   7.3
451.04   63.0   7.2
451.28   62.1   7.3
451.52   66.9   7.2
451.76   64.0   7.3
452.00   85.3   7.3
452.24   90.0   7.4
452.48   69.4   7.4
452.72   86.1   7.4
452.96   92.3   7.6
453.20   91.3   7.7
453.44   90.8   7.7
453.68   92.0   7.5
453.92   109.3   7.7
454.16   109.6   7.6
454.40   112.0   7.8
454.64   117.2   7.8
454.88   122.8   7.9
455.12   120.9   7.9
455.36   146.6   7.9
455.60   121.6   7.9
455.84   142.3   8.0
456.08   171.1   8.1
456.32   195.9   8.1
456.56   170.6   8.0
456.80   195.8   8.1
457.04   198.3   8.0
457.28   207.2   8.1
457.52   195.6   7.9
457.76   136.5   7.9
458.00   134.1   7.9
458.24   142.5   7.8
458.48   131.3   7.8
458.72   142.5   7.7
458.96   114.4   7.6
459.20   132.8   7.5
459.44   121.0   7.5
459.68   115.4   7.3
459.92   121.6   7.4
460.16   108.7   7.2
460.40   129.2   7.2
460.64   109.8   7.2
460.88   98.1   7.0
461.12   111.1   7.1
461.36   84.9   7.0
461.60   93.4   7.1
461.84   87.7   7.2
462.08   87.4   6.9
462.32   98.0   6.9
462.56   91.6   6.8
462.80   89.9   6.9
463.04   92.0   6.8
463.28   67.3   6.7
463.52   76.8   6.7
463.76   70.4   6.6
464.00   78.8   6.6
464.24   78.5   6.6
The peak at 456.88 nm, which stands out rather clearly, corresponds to C IV 1549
